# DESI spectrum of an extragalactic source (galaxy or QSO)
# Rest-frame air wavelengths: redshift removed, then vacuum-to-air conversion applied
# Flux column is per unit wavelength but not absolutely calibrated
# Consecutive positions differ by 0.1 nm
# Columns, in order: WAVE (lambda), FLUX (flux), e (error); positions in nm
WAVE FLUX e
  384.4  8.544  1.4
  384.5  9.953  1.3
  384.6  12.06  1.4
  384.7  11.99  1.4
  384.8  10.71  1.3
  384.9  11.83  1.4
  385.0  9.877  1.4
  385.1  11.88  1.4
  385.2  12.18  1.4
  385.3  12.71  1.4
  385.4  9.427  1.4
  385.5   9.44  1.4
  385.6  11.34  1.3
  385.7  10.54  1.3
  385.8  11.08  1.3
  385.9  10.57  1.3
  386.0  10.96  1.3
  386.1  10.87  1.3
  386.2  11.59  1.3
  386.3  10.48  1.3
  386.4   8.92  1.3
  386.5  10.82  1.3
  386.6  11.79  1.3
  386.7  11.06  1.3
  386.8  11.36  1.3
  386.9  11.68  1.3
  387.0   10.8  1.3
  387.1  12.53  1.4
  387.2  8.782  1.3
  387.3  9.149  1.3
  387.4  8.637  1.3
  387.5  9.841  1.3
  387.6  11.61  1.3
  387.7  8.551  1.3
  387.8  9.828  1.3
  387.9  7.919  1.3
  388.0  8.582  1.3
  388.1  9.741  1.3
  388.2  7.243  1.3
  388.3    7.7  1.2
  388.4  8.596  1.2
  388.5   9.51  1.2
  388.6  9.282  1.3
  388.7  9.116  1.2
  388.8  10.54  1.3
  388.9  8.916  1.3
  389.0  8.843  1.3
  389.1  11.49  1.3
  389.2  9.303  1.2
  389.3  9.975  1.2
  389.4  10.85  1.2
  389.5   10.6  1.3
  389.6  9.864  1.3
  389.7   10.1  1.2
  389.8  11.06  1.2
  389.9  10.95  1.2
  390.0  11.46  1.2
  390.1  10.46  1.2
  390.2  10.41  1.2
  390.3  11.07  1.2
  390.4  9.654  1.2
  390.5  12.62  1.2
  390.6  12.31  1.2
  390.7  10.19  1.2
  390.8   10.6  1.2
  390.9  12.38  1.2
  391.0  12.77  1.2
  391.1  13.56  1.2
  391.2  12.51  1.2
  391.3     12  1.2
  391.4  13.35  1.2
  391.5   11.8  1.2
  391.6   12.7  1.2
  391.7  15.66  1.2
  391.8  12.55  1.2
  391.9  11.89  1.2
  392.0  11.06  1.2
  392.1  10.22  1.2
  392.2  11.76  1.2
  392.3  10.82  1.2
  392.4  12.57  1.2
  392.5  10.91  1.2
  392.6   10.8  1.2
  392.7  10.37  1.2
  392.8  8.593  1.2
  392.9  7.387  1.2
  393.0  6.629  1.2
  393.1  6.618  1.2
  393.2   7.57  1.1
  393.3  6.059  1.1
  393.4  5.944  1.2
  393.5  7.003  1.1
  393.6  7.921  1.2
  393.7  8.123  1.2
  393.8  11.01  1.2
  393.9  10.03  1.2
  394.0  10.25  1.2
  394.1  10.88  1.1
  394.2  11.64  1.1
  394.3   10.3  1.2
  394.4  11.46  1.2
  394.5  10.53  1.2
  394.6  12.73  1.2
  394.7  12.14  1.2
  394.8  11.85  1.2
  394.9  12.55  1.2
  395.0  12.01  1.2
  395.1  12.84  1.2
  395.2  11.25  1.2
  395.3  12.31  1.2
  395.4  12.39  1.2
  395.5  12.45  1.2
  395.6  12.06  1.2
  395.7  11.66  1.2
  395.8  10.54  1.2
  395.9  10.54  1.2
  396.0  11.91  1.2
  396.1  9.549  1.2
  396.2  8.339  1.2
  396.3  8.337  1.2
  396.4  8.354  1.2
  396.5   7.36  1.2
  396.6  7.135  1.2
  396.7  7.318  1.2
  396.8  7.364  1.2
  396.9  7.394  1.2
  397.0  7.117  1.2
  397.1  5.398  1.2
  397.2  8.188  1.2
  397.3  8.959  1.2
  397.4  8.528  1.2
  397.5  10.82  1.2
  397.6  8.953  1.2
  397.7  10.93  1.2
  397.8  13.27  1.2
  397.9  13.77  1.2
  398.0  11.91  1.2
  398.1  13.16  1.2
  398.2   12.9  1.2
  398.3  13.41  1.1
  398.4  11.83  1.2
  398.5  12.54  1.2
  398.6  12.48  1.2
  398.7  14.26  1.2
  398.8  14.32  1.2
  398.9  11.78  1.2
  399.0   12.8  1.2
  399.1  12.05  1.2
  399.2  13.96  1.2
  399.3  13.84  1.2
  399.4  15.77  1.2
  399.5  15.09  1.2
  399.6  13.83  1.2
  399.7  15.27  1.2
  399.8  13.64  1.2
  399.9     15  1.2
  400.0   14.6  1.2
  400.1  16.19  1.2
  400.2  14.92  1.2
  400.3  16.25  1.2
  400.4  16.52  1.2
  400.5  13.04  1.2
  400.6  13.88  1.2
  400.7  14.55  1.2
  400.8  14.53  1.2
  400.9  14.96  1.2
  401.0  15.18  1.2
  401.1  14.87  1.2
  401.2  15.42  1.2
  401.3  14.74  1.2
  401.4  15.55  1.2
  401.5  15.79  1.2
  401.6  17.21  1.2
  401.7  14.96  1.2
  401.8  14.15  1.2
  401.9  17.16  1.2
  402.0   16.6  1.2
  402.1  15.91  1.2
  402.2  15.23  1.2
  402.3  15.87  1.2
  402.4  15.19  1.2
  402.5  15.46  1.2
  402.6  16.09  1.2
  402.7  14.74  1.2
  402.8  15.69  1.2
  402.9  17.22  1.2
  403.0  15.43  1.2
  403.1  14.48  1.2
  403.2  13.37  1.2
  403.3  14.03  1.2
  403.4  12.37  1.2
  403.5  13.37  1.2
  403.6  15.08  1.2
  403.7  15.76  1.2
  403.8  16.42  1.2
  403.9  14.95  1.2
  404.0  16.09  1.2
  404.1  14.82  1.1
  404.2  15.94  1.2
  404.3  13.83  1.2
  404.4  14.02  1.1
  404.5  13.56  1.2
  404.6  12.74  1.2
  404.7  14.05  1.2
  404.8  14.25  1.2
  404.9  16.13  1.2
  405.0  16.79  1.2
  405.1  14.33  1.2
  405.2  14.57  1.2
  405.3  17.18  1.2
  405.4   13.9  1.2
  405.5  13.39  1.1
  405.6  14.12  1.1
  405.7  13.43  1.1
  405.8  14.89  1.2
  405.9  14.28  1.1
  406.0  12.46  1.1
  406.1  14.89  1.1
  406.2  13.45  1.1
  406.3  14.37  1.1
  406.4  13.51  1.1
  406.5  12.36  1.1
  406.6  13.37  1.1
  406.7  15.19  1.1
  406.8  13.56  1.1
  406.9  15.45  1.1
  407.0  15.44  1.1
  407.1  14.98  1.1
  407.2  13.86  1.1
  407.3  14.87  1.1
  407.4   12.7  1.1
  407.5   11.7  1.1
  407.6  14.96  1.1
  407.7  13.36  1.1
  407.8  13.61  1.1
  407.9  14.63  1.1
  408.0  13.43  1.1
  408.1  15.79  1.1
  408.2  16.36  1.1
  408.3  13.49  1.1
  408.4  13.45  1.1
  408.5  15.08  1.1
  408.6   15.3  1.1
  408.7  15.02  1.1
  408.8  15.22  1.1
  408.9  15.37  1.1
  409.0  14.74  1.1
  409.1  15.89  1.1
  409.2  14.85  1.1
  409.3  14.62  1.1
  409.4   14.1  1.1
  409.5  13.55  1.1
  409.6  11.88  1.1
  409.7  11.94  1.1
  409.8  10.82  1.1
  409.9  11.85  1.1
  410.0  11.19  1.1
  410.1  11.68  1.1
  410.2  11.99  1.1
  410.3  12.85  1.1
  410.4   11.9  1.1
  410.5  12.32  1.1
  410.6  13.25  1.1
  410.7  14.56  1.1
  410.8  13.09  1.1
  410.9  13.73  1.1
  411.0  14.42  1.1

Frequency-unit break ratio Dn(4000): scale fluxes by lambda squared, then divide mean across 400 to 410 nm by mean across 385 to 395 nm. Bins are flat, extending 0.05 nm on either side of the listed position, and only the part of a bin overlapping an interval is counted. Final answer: 1.51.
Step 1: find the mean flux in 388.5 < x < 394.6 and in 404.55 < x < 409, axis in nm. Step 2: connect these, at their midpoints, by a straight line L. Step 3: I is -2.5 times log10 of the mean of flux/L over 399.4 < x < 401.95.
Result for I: -0.18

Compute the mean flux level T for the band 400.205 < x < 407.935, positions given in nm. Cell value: 14.7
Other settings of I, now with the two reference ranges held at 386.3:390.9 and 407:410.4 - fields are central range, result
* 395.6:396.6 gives 0.19 mag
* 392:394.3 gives 0.18 mag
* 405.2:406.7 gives -0.06 mag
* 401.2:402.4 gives -0.25 mag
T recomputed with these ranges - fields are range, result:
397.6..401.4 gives 13.9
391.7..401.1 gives 11.4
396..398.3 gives 9.47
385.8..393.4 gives 10.4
